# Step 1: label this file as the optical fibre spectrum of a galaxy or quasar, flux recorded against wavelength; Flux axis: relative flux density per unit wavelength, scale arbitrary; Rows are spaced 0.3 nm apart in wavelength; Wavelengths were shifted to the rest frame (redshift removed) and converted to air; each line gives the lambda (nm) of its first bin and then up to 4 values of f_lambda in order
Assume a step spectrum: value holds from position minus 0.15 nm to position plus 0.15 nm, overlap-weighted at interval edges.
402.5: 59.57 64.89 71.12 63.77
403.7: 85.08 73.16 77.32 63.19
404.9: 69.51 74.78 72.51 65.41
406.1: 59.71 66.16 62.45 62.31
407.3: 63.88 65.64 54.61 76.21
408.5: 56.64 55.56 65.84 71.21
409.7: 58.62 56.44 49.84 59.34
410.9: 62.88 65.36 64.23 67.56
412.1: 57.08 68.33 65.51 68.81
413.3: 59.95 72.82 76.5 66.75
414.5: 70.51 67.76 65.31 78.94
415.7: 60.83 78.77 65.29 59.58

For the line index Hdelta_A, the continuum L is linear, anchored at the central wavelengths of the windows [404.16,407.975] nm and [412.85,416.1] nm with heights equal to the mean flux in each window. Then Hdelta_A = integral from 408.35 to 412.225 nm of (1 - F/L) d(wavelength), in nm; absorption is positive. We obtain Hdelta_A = 0.40 nm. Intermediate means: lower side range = 66.2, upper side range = 69.6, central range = 60.8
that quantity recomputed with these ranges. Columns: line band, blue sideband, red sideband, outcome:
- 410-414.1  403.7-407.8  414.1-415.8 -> 0.25 nm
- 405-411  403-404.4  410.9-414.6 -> 0.64 nm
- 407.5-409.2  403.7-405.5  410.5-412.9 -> 0.15 nm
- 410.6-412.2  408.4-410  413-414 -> 0.05 nm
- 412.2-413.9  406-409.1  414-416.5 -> -0.01 nm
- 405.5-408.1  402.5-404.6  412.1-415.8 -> 0.25 nm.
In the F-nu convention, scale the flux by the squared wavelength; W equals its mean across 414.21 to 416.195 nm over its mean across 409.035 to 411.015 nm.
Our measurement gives 1.19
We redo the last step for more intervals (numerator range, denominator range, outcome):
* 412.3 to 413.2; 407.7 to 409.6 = 1.08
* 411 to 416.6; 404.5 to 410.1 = 1.08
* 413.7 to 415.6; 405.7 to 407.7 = 1.16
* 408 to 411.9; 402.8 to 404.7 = 0.89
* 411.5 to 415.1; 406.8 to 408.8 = 1.10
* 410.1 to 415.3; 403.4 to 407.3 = 0.98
